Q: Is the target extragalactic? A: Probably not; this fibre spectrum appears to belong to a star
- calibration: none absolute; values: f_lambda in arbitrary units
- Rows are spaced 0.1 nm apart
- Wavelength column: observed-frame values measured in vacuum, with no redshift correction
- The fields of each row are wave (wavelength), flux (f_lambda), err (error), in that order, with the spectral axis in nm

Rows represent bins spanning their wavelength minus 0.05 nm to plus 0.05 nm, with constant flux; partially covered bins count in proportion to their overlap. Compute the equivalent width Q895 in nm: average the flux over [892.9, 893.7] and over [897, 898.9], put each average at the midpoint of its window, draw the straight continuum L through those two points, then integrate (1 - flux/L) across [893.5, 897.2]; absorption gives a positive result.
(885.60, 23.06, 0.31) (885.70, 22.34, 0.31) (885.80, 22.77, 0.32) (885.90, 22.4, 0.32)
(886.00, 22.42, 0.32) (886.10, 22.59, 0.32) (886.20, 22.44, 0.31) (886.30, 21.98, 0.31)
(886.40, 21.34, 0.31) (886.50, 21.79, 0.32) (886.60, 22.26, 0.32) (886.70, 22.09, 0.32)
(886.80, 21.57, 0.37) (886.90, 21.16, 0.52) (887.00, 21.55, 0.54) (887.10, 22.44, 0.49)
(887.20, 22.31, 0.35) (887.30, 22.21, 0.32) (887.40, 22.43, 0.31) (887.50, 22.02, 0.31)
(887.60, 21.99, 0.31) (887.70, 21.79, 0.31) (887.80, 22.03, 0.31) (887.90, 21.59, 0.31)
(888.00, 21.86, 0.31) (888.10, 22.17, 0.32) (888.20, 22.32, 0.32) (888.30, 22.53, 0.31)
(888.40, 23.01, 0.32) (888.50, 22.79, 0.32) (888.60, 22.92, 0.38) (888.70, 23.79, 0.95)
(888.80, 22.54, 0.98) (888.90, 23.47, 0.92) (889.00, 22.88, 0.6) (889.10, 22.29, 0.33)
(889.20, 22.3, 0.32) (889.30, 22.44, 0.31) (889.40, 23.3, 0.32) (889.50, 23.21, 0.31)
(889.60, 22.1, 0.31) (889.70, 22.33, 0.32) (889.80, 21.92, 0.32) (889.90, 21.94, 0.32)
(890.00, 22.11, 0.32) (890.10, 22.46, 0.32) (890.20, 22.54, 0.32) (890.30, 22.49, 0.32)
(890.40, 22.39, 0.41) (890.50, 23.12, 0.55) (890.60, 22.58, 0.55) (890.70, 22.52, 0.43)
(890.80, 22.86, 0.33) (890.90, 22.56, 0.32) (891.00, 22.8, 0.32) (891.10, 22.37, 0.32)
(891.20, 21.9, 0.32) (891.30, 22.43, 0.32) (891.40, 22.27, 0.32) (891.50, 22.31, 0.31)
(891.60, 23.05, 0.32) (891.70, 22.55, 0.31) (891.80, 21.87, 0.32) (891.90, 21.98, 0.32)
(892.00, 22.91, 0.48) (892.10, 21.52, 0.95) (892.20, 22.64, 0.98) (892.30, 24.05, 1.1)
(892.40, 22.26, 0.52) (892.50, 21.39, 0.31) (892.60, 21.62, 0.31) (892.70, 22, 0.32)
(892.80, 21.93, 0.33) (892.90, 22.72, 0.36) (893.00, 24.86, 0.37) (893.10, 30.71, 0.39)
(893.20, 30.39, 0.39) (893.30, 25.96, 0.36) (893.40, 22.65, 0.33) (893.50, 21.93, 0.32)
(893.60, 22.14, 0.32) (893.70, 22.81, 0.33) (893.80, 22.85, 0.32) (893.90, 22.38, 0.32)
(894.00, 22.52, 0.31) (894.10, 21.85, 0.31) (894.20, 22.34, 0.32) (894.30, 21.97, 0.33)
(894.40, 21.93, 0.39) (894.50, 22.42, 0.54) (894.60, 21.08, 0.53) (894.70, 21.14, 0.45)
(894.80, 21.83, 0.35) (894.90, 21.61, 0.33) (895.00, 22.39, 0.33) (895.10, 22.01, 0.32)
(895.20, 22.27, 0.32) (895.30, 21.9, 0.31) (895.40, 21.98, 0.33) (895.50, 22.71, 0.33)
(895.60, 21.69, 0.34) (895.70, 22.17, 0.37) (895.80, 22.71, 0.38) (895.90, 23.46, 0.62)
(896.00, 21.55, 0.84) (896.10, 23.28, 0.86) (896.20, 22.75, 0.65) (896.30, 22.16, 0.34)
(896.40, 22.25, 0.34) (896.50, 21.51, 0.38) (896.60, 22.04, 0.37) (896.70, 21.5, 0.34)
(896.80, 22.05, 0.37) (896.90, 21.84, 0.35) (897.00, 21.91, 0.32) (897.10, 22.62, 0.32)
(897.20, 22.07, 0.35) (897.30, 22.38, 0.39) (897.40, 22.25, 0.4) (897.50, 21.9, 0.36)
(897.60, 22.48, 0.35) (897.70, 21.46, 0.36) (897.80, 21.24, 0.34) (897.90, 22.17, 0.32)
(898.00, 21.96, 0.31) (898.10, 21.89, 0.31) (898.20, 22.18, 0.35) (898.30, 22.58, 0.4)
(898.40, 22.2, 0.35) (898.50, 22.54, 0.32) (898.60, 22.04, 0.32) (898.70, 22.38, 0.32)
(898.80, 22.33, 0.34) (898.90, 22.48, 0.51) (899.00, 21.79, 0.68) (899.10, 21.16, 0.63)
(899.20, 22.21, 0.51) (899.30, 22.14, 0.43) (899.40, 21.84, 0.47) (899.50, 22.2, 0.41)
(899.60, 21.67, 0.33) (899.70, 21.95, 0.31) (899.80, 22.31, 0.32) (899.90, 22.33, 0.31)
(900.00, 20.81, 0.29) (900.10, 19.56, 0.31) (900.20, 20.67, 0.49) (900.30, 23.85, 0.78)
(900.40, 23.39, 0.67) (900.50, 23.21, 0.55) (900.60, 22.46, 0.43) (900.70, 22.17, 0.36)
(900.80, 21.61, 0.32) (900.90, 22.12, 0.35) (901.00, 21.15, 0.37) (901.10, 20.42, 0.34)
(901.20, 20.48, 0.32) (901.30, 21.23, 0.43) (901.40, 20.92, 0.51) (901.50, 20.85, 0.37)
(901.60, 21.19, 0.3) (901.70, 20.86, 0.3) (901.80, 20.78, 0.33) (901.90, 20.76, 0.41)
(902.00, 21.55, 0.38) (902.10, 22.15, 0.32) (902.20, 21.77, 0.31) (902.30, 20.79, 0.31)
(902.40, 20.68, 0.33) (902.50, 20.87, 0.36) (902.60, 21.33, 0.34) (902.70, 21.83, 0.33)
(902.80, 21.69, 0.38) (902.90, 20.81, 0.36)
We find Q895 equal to 0.26 nm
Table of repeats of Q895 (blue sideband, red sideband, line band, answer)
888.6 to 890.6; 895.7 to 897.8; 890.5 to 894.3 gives -0.09 nm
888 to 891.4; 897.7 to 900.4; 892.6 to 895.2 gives -0.08 nm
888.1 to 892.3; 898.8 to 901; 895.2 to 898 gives 0.00 nm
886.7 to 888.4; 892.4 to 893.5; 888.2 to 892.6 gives 0.12 nm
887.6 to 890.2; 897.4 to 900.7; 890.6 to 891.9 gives 0.00 nm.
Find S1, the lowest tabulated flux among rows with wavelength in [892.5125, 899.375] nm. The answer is 21.08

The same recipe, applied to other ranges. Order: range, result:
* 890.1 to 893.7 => 21.39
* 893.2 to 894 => 21.93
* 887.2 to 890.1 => 21.59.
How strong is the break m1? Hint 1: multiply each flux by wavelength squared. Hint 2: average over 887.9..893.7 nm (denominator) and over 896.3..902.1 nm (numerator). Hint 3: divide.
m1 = 0.97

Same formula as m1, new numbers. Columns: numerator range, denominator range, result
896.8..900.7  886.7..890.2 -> 1.01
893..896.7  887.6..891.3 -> 1.02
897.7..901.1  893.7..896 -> 1.00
